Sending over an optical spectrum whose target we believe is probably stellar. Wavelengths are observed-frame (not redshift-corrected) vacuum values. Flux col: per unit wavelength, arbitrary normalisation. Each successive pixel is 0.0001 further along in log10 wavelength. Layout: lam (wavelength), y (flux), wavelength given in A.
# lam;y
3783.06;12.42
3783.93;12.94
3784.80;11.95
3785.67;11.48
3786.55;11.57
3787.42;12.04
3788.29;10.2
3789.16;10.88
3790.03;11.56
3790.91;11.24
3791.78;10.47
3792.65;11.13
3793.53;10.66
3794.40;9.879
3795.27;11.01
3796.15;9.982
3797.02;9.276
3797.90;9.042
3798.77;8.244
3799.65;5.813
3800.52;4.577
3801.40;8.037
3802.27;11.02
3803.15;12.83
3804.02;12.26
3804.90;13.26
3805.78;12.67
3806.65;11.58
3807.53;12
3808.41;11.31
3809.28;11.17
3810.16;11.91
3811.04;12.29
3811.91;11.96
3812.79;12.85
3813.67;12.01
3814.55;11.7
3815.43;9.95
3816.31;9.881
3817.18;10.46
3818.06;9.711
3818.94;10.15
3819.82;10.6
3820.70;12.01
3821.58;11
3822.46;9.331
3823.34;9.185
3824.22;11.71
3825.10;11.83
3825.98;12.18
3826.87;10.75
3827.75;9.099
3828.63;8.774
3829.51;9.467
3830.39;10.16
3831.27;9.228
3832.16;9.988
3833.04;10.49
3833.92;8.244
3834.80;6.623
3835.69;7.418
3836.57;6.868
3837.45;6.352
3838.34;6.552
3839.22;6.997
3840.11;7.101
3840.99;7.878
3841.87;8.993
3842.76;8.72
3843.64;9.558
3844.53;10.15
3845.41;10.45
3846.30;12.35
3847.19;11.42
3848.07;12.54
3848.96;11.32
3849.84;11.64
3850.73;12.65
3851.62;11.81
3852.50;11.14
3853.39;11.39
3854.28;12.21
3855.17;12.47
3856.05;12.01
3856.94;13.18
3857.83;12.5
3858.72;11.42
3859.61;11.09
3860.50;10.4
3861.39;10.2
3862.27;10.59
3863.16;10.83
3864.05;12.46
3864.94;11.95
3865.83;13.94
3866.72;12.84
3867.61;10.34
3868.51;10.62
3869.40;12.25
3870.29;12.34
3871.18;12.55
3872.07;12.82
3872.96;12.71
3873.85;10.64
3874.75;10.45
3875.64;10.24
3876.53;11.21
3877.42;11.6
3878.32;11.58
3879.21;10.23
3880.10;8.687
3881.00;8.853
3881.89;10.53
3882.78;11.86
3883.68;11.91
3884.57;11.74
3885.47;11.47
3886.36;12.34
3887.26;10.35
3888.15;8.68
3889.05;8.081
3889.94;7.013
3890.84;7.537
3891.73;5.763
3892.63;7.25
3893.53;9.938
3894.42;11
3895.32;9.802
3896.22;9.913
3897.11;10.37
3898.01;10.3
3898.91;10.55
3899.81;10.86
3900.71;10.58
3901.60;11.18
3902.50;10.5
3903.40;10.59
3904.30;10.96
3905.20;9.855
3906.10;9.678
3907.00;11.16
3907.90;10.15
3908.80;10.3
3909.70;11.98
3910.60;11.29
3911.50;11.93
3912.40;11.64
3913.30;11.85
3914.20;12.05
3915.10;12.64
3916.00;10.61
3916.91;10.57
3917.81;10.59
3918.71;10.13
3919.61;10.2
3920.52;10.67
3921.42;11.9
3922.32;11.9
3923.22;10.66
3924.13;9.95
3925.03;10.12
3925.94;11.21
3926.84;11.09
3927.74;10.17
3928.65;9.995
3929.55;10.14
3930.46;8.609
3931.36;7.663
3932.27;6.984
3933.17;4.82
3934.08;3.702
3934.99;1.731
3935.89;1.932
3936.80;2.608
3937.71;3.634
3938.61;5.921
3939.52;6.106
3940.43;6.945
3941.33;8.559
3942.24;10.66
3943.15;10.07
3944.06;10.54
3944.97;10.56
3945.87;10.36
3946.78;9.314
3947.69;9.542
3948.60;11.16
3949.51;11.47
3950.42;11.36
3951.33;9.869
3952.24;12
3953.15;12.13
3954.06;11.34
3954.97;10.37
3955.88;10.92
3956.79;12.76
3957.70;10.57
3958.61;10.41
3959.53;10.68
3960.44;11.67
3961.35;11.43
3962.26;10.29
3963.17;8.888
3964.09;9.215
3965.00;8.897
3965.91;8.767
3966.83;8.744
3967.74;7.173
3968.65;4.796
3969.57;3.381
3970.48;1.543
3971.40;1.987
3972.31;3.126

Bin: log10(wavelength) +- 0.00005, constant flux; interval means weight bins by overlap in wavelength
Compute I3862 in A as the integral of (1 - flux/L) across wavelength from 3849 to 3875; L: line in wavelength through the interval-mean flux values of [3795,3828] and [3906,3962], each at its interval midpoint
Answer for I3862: -3.8 A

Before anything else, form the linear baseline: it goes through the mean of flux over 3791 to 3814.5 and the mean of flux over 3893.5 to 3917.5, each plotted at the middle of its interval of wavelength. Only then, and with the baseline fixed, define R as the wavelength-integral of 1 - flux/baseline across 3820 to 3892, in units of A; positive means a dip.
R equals 2.1 A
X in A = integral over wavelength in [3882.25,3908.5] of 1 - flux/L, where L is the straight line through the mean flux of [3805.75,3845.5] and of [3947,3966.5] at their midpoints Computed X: 0.66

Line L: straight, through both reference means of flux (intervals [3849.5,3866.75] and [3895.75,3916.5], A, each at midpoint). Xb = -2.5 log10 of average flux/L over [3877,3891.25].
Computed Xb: 0.12 mag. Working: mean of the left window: 11.8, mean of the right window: 10.9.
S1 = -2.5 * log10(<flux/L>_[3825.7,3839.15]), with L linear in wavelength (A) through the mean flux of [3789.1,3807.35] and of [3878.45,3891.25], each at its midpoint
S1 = 0.17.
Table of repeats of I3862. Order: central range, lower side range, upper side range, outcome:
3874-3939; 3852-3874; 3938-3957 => 7.4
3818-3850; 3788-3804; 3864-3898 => 1.7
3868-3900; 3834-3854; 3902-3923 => 0.0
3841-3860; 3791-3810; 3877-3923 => -1.7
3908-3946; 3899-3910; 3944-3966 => 5.2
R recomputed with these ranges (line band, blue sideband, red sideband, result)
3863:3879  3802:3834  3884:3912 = -2.0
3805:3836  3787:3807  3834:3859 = -1.1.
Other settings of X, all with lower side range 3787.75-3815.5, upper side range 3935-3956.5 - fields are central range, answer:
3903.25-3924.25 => -3.8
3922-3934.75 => 0.3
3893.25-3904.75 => -1.2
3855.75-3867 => -2.0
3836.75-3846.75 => 1.6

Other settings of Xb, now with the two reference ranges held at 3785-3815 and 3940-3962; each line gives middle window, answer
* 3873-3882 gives 0.02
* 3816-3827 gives 0.01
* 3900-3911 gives 0.00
